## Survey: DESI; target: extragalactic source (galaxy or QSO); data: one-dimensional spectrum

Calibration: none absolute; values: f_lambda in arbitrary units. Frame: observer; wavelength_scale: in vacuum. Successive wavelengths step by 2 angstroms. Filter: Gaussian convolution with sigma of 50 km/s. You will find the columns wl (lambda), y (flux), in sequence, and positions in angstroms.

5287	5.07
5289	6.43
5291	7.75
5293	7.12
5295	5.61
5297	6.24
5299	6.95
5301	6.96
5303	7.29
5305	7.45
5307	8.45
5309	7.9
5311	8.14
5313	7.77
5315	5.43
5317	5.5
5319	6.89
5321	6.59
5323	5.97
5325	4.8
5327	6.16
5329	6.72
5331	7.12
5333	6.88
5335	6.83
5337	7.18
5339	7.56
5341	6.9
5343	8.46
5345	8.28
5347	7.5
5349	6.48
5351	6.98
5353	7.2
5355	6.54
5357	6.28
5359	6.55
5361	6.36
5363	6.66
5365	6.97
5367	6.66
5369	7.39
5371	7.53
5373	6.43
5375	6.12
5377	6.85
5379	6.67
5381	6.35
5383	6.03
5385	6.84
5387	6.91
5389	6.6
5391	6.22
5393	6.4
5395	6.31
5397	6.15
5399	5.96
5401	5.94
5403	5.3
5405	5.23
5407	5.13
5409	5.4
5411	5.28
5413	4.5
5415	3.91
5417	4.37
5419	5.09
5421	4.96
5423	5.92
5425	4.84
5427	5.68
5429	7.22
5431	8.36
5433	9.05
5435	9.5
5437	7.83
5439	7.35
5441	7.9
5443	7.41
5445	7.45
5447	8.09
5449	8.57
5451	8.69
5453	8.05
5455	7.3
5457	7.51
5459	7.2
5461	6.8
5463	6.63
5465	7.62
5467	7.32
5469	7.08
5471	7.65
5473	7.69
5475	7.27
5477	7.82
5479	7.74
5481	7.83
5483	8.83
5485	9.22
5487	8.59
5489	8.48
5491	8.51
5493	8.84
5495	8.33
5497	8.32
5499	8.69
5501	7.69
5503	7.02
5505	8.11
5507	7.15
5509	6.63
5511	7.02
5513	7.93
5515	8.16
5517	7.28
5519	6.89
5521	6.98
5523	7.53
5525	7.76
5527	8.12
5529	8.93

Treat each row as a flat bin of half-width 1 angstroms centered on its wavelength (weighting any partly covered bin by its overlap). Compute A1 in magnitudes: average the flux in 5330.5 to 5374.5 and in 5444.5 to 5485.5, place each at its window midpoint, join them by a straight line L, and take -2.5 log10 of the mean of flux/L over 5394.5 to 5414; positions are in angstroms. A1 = 0.313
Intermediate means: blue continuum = 7.02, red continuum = 7.72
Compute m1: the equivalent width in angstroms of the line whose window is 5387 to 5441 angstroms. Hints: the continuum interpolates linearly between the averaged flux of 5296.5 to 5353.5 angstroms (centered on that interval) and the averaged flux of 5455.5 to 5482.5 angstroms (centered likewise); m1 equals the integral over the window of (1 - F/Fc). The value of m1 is 8.3 angstroms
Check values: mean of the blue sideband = 6.99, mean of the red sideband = 7.42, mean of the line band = 6.14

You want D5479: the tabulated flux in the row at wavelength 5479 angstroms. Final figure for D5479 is 7.74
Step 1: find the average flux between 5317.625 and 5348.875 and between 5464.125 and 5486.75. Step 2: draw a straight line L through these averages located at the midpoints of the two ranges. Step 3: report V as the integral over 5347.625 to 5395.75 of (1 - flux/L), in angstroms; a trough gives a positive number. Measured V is 3.4 angstroms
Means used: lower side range 6.89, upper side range 7.85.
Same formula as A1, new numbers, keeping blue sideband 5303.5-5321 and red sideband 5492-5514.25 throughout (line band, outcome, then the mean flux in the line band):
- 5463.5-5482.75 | 0.02 mag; 7.58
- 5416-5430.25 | 0.34 mag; 5.49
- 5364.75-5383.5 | 0.10 mag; 6.71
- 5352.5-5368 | 0.11 mag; 6.63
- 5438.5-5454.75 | -0.04 mag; 7.93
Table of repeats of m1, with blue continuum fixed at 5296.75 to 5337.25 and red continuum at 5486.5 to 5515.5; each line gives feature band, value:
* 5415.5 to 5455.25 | 2.2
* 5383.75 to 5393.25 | 0.9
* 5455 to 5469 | 1.0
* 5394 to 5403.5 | 1.8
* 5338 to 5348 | -1.1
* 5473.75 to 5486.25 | -0.5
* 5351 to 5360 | 0.5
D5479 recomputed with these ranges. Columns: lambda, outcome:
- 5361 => 6.36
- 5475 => 7.27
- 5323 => 5.97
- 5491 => 8.51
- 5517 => 7.28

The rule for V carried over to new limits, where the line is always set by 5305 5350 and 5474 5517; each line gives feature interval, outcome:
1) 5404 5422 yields 6.30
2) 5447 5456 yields -0.49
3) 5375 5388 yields 1.32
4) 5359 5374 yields 0.80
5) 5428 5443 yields -0.96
